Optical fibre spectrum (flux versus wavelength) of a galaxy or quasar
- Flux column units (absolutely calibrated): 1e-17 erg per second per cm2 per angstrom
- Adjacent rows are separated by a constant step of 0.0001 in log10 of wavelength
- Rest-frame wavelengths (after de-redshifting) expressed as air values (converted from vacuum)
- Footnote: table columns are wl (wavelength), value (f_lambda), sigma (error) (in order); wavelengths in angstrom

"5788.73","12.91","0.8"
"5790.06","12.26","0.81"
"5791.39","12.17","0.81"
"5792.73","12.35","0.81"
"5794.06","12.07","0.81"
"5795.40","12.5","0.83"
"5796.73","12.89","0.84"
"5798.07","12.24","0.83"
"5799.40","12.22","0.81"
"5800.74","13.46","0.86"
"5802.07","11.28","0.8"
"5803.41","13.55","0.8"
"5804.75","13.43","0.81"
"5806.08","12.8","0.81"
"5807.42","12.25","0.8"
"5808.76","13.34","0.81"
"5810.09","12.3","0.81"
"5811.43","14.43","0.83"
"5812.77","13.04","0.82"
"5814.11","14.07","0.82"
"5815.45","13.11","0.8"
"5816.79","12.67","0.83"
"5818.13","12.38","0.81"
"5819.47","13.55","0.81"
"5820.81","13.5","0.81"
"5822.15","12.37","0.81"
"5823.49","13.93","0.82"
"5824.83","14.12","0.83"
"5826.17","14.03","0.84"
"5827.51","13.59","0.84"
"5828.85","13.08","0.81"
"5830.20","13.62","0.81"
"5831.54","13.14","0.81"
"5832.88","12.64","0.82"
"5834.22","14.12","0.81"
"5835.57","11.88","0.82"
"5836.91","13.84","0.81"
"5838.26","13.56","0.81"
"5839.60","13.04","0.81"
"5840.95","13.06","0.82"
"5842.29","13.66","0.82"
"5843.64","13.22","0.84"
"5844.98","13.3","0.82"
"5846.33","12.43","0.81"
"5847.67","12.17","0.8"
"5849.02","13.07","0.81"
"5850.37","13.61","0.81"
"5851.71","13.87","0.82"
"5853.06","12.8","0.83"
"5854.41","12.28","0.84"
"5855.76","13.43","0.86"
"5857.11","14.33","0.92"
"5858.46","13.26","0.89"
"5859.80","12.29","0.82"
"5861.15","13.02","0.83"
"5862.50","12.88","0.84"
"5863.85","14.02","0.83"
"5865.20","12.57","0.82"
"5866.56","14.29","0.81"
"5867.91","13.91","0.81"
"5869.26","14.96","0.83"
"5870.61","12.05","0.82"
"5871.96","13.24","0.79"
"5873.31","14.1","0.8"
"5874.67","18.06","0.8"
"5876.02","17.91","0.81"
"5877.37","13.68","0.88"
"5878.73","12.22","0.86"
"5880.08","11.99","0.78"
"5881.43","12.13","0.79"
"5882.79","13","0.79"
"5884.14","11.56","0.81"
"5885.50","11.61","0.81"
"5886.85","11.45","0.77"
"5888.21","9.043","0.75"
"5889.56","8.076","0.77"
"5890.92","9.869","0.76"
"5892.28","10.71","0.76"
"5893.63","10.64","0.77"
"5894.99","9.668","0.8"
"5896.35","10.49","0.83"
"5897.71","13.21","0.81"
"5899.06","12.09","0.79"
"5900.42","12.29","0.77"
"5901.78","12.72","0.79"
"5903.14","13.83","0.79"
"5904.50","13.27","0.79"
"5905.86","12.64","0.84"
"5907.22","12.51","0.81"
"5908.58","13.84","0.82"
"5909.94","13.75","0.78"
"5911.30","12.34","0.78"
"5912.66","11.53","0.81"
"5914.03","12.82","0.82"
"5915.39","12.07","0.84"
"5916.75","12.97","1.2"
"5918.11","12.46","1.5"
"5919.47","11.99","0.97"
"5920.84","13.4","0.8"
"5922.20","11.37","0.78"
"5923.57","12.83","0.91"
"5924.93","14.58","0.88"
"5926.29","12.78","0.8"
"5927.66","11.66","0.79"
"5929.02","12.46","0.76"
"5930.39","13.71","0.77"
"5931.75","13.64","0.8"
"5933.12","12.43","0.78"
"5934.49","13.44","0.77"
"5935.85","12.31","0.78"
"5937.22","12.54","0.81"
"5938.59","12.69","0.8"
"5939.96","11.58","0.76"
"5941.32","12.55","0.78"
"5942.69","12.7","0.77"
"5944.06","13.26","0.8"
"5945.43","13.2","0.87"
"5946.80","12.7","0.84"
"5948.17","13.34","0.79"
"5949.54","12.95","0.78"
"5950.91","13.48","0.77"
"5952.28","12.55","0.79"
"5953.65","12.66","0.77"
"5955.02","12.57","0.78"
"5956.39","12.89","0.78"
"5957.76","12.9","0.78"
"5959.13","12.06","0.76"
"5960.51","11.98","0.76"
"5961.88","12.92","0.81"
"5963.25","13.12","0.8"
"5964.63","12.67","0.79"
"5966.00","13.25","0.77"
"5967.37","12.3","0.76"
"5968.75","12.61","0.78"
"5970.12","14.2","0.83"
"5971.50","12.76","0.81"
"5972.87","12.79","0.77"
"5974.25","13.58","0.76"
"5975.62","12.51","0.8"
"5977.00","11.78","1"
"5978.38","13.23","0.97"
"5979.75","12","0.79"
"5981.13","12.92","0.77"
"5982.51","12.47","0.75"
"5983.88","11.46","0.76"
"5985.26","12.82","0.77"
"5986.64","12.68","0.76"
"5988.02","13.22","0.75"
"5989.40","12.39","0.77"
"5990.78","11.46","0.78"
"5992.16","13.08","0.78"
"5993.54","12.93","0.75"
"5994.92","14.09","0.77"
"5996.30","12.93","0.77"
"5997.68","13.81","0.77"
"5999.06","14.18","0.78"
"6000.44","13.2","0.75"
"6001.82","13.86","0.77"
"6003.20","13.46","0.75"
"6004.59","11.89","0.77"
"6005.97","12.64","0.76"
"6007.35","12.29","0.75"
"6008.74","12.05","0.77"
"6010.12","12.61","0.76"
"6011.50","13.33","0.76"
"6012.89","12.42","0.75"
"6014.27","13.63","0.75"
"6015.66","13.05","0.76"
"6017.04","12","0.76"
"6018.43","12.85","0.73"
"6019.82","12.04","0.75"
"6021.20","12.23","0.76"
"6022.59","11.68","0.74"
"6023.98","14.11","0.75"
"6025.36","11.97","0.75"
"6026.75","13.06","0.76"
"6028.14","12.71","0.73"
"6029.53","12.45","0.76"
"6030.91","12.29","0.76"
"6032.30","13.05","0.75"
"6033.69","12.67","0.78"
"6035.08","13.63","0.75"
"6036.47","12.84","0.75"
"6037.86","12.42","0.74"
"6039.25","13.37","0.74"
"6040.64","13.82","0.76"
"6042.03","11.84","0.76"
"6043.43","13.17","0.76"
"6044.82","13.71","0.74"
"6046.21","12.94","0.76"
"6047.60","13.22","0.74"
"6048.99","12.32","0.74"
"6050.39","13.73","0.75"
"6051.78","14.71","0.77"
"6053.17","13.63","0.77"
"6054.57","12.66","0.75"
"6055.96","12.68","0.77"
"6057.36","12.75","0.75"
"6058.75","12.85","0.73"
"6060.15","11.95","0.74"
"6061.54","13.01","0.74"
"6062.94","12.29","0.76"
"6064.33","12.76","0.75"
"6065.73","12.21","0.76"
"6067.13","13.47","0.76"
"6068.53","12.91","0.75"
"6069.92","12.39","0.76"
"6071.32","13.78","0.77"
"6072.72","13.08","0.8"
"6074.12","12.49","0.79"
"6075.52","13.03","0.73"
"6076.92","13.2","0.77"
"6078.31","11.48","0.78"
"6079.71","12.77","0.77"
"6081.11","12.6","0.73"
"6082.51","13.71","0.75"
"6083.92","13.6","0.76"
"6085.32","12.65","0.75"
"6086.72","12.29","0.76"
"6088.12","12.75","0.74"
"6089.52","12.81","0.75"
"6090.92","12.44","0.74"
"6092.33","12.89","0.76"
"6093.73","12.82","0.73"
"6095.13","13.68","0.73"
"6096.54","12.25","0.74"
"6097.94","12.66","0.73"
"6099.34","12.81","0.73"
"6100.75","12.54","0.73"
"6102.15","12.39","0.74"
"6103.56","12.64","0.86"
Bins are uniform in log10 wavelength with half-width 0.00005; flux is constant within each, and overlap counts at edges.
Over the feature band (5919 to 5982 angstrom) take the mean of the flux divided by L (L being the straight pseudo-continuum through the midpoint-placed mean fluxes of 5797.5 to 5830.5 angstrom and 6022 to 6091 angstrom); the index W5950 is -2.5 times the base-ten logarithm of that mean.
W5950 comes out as 0.02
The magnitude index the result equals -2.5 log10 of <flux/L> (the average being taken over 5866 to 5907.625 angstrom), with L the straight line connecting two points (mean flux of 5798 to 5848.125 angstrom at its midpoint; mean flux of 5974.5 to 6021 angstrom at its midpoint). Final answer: 0.04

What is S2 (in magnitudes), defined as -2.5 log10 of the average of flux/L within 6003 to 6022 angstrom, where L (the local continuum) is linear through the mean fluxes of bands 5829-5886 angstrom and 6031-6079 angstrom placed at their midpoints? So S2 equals 0.04 mag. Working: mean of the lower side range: 13.3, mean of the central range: 12.6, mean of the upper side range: 12.9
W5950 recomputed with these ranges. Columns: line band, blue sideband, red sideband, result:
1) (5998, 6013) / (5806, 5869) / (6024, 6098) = 0.00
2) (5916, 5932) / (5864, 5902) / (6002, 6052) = -0.02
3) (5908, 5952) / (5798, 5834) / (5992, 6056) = 0.02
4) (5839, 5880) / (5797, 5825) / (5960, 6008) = -0.05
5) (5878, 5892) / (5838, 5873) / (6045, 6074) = 0.19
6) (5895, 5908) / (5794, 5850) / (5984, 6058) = 0.05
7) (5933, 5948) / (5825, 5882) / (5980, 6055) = 0.04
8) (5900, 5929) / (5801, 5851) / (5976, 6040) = 0.02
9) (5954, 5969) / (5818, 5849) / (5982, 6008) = 0.03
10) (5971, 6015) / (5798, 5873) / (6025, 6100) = 0.01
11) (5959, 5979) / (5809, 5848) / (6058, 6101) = 0.02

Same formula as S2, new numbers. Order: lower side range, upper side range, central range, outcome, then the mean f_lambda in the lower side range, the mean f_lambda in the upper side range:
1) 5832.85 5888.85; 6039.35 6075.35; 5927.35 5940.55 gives 0.04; 13.2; 13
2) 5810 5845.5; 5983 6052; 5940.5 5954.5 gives 0.01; 13.3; 12.9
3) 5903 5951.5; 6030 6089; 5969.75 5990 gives 0.01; 12.8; 12.9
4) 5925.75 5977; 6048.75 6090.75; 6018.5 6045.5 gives 0.01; 12.8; 12.9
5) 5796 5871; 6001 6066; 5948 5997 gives 0.02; 13.2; 12.8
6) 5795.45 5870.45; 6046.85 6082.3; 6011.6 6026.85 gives 0.03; 13.2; 12.9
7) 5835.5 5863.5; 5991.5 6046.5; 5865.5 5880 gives -0.09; 13.1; 12.9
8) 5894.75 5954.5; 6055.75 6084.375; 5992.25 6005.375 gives -0.05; 12.7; 12.8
